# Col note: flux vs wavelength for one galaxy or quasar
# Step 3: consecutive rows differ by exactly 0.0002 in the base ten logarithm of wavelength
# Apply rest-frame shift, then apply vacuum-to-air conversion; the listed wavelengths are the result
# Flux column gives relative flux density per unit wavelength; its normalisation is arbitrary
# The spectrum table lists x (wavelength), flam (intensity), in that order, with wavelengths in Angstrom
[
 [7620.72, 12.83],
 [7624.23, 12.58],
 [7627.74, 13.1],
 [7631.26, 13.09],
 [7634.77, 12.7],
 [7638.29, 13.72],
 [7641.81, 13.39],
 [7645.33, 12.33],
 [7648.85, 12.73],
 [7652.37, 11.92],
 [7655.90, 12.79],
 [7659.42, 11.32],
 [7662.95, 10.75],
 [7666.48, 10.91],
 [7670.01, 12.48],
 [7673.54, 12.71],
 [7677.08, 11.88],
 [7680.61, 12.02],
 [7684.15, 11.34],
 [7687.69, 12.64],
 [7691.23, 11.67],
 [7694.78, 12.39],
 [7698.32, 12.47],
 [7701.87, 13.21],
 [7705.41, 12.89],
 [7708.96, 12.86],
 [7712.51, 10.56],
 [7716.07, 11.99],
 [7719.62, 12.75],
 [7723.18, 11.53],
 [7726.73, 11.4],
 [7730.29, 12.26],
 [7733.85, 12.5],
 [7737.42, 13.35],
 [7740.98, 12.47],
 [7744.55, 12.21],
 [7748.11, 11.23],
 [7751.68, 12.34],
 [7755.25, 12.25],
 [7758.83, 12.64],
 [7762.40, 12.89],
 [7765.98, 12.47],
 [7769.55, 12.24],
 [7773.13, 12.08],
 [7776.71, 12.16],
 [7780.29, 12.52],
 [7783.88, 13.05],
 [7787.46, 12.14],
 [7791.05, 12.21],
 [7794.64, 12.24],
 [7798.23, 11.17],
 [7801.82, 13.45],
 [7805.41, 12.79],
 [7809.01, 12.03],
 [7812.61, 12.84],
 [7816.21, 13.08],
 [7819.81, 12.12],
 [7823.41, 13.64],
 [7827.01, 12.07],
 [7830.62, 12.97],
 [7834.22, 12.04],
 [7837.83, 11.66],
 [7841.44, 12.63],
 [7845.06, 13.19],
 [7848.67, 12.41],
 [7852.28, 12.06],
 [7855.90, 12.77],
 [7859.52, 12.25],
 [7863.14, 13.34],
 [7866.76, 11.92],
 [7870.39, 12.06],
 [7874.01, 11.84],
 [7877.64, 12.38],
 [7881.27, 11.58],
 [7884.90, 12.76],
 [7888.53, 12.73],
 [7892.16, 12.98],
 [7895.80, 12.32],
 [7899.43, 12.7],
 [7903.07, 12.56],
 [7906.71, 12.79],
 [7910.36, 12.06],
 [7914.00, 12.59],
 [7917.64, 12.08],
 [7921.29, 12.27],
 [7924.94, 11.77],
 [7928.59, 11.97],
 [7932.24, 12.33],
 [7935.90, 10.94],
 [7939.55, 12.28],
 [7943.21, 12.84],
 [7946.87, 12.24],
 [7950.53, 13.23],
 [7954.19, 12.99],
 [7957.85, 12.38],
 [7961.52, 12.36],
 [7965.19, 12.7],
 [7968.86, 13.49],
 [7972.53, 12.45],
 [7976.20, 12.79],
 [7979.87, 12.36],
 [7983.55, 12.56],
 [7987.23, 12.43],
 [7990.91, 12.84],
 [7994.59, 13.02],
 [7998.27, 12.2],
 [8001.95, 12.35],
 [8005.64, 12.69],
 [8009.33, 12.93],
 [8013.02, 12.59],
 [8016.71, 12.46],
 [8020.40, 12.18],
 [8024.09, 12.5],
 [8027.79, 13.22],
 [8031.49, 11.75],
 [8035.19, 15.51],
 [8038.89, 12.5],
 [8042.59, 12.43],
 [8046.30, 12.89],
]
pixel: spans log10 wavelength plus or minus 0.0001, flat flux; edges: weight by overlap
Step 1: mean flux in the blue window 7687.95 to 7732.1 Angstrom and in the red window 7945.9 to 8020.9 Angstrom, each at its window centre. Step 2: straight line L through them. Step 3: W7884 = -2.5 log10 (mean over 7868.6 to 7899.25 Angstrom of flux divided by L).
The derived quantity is 0.01 mag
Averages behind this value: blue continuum 12.2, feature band 12.4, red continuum 12.6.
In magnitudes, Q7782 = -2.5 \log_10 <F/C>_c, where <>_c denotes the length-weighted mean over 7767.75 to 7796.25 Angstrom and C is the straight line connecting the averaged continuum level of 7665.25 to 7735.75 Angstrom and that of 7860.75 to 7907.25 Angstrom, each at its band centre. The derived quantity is -0.01 mag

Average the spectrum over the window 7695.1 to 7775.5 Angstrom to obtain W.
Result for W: 12.3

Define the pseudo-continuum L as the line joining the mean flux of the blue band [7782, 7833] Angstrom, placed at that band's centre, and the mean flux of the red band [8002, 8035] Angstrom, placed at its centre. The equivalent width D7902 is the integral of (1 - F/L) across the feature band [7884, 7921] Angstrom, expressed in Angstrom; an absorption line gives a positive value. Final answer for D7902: 0.2 Angstrom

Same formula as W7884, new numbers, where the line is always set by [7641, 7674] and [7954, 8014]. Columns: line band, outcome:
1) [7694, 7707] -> -0.05 mag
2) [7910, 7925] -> 0.03 mag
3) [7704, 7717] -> 0.01 mag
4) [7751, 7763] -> -0.02 mag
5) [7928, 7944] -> 0.05 mag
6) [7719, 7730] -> 0.03 mag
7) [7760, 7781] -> -0.01 mag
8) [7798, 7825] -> -0.03 mag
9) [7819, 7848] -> -0.01 mag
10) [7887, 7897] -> -0.02 mag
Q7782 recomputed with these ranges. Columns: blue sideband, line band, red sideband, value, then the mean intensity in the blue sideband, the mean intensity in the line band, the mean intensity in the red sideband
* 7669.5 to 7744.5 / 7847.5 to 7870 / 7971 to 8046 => 0.004 mag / 12.3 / 12.4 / 12.7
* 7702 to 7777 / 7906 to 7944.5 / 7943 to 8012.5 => 0.038 mag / 12.3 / 12.1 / 12.7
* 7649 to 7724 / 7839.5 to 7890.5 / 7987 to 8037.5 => 0.003 mag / 12.1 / 12.4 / 12.8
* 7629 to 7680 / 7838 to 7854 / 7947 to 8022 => 0.003 mag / 12.3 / 12.5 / 12.6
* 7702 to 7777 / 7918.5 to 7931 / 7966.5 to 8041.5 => 0.051 mag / 12.3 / 12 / 12.7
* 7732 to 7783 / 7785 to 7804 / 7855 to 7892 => 0.009 mag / 12.4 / 12.3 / 12.4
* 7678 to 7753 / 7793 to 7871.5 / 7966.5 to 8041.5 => -0.007 mag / 12.2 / 12.5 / 12.7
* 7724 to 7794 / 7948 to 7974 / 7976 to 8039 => -0.012 mag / 12.3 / 12.8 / 12.7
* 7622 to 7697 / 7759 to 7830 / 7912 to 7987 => -0.011 mag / 12.3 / 12.5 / 12.4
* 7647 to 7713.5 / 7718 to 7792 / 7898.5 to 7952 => -0.014 mag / 12.1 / 12.3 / 12.3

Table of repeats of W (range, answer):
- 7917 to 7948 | 12.1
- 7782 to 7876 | 12.5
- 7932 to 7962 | 12.4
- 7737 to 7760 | 12.3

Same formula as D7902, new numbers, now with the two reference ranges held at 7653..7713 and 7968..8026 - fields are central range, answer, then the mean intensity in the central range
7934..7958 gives 0.2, 12.4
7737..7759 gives -0.1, 12.3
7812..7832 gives -0.8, 12.8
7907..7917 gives 0.1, 12.4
